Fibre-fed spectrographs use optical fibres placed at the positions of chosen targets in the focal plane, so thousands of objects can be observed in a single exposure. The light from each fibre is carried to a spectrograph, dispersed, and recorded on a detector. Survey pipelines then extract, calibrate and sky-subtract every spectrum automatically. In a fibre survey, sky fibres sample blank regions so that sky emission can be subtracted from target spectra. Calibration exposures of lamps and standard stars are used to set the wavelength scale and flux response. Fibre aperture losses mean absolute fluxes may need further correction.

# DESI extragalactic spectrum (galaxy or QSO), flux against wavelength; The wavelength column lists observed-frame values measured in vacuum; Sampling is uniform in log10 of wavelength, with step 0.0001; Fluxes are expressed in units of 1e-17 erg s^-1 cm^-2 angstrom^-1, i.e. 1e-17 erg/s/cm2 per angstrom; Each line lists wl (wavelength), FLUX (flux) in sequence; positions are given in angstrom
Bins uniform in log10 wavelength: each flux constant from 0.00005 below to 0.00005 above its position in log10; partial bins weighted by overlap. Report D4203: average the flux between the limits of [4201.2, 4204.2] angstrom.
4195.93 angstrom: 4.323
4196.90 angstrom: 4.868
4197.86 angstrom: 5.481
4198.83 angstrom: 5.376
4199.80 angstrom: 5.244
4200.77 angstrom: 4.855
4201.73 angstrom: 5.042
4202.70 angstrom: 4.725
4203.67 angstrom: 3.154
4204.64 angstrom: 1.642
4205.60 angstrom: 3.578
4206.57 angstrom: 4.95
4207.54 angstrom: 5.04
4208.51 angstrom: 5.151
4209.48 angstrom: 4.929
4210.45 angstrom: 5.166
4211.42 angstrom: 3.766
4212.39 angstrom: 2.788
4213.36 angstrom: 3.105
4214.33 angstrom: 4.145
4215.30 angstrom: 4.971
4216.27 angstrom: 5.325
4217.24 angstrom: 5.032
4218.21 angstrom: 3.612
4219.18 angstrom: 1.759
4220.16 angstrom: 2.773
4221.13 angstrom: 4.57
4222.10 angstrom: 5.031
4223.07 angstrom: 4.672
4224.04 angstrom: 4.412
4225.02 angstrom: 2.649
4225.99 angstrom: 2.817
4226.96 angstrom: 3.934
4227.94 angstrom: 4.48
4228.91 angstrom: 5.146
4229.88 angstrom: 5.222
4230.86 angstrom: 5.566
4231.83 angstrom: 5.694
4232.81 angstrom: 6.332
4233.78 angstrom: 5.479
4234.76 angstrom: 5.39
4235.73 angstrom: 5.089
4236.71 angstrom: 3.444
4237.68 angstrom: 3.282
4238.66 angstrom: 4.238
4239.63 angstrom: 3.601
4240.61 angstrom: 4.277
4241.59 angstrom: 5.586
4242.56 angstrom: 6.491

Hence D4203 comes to 4.28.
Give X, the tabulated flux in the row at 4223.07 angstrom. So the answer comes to 4.672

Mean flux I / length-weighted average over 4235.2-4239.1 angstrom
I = 4.03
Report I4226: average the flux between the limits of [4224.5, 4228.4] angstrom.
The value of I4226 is 3.46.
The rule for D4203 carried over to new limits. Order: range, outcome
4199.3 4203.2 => 4.96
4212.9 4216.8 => 4.41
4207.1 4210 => 5.04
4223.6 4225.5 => 3.5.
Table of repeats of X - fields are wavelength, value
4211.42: 3.766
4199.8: 5.244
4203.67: 3.154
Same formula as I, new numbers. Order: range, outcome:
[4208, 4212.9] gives 4.35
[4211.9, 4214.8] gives 3.34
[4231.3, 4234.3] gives 5.82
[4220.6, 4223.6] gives 4.74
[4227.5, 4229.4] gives 4.84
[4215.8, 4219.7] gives 3.91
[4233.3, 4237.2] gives 4.85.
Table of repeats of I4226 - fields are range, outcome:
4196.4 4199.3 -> 5.24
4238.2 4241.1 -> 4.04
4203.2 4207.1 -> 3.35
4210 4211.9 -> 4.45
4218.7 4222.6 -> 3.54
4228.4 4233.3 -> 5.59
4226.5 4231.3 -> 4.86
